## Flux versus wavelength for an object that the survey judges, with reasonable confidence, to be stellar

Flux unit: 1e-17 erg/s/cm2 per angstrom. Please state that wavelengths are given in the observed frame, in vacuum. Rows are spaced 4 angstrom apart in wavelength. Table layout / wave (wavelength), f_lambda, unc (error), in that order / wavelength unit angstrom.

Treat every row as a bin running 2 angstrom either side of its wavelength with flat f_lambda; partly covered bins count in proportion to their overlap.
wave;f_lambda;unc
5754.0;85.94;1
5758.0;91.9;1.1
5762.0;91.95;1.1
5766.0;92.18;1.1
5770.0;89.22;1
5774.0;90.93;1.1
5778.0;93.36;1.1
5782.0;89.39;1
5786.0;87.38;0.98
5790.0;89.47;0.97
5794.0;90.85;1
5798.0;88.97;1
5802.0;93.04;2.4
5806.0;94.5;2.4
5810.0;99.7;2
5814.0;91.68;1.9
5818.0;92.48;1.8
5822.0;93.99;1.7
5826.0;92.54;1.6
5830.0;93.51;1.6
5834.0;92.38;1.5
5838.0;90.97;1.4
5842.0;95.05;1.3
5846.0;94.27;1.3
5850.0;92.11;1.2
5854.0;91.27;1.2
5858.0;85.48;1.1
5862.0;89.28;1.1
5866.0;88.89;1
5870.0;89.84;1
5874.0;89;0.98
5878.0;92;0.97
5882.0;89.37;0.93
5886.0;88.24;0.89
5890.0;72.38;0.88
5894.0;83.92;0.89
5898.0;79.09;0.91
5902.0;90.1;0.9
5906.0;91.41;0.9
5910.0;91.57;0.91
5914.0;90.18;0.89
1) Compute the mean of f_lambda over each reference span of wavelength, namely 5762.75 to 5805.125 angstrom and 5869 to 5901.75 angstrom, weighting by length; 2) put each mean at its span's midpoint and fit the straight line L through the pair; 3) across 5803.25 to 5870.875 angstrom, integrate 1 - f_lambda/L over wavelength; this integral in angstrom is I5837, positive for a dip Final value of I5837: -3.3 angstrom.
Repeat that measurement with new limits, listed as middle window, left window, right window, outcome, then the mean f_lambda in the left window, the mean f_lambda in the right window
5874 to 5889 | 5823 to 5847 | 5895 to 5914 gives 0.2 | 93.1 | 88.1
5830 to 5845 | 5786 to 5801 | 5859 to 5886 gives -0.6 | 89.7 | 89.5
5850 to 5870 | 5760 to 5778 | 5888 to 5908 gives -0.8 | 91.3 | 83.4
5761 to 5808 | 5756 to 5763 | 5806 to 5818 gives 1.2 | 91.9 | 95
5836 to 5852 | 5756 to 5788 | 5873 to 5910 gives -0.9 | 90.8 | 86.4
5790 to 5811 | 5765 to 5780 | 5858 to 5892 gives -0.6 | 91.4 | 87.3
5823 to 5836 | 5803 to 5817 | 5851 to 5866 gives -0.1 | 94.9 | 88.9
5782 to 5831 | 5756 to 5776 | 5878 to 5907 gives -1.6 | 91.2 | 85.2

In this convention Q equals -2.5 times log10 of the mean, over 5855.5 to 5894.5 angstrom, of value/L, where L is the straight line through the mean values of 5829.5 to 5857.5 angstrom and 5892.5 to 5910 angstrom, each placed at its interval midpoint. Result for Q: 0.03 mag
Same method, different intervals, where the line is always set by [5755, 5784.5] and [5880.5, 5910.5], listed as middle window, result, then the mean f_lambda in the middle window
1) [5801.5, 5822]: -0.06 mag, 94.3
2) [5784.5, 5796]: 0.01 mag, 89.3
